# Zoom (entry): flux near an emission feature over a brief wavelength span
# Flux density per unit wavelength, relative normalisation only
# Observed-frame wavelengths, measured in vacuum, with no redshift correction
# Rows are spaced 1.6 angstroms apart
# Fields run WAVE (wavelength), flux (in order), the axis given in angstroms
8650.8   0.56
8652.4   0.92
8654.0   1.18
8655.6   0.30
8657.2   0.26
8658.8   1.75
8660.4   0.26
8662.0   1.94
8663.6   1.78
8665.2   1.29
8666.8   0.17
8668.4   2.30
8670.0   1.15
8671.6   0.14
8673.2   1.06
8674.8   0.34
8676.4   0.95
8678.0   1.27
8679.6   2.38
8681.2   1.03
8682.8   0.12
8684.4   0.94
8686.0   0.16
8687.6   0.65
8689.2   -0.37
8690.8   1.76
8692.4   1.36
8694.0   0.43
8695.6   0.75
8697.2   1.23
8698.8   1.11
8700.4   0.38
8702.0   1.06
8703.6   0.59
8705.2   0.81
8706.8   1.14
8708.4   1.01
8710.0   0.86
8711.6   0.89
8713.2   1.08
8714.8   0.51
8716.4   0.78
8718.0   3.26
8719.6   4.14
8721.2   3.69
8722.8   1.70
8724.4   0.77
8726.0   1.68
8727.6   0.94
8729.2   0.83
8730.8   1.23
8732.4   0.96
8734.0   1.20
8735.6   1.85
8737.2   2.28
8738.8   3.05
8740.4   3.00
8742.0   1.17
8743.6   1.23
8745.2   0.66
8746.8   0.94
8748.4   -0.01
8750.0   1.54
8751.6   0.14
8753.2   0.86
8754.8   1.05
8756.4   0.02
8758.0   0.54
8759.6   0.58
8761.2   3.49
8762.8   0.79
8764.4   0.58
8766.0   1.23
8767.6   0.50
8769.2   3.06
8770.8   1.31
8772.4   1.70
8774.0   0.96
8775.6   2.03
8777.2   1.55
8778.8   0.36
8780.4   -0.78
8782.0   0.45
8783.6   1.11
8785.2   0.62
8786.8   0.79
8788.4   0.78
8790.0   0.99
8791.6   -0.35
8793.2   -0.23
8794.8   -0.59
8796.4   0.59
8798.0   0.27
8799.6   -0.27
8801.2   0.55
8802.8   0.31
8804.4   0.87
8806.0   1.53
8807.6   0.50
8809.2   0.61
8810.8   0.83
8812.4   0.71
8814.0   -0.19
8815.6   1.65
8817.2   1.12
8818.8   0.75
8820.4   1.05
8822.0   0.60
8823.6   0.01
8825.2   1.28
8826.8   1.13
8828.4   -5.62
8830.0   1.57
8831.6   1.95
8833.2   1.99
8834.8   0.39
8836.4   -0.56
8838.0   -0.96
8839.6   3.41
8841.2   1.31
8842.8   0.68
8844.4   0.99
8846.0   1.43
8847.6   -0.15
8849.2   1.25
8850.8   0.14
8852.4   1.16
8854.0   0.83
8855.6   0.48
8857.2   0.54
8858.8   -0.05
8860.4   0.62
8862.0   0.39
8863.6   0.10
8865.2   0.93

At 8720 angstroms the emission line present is [S II] 6716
